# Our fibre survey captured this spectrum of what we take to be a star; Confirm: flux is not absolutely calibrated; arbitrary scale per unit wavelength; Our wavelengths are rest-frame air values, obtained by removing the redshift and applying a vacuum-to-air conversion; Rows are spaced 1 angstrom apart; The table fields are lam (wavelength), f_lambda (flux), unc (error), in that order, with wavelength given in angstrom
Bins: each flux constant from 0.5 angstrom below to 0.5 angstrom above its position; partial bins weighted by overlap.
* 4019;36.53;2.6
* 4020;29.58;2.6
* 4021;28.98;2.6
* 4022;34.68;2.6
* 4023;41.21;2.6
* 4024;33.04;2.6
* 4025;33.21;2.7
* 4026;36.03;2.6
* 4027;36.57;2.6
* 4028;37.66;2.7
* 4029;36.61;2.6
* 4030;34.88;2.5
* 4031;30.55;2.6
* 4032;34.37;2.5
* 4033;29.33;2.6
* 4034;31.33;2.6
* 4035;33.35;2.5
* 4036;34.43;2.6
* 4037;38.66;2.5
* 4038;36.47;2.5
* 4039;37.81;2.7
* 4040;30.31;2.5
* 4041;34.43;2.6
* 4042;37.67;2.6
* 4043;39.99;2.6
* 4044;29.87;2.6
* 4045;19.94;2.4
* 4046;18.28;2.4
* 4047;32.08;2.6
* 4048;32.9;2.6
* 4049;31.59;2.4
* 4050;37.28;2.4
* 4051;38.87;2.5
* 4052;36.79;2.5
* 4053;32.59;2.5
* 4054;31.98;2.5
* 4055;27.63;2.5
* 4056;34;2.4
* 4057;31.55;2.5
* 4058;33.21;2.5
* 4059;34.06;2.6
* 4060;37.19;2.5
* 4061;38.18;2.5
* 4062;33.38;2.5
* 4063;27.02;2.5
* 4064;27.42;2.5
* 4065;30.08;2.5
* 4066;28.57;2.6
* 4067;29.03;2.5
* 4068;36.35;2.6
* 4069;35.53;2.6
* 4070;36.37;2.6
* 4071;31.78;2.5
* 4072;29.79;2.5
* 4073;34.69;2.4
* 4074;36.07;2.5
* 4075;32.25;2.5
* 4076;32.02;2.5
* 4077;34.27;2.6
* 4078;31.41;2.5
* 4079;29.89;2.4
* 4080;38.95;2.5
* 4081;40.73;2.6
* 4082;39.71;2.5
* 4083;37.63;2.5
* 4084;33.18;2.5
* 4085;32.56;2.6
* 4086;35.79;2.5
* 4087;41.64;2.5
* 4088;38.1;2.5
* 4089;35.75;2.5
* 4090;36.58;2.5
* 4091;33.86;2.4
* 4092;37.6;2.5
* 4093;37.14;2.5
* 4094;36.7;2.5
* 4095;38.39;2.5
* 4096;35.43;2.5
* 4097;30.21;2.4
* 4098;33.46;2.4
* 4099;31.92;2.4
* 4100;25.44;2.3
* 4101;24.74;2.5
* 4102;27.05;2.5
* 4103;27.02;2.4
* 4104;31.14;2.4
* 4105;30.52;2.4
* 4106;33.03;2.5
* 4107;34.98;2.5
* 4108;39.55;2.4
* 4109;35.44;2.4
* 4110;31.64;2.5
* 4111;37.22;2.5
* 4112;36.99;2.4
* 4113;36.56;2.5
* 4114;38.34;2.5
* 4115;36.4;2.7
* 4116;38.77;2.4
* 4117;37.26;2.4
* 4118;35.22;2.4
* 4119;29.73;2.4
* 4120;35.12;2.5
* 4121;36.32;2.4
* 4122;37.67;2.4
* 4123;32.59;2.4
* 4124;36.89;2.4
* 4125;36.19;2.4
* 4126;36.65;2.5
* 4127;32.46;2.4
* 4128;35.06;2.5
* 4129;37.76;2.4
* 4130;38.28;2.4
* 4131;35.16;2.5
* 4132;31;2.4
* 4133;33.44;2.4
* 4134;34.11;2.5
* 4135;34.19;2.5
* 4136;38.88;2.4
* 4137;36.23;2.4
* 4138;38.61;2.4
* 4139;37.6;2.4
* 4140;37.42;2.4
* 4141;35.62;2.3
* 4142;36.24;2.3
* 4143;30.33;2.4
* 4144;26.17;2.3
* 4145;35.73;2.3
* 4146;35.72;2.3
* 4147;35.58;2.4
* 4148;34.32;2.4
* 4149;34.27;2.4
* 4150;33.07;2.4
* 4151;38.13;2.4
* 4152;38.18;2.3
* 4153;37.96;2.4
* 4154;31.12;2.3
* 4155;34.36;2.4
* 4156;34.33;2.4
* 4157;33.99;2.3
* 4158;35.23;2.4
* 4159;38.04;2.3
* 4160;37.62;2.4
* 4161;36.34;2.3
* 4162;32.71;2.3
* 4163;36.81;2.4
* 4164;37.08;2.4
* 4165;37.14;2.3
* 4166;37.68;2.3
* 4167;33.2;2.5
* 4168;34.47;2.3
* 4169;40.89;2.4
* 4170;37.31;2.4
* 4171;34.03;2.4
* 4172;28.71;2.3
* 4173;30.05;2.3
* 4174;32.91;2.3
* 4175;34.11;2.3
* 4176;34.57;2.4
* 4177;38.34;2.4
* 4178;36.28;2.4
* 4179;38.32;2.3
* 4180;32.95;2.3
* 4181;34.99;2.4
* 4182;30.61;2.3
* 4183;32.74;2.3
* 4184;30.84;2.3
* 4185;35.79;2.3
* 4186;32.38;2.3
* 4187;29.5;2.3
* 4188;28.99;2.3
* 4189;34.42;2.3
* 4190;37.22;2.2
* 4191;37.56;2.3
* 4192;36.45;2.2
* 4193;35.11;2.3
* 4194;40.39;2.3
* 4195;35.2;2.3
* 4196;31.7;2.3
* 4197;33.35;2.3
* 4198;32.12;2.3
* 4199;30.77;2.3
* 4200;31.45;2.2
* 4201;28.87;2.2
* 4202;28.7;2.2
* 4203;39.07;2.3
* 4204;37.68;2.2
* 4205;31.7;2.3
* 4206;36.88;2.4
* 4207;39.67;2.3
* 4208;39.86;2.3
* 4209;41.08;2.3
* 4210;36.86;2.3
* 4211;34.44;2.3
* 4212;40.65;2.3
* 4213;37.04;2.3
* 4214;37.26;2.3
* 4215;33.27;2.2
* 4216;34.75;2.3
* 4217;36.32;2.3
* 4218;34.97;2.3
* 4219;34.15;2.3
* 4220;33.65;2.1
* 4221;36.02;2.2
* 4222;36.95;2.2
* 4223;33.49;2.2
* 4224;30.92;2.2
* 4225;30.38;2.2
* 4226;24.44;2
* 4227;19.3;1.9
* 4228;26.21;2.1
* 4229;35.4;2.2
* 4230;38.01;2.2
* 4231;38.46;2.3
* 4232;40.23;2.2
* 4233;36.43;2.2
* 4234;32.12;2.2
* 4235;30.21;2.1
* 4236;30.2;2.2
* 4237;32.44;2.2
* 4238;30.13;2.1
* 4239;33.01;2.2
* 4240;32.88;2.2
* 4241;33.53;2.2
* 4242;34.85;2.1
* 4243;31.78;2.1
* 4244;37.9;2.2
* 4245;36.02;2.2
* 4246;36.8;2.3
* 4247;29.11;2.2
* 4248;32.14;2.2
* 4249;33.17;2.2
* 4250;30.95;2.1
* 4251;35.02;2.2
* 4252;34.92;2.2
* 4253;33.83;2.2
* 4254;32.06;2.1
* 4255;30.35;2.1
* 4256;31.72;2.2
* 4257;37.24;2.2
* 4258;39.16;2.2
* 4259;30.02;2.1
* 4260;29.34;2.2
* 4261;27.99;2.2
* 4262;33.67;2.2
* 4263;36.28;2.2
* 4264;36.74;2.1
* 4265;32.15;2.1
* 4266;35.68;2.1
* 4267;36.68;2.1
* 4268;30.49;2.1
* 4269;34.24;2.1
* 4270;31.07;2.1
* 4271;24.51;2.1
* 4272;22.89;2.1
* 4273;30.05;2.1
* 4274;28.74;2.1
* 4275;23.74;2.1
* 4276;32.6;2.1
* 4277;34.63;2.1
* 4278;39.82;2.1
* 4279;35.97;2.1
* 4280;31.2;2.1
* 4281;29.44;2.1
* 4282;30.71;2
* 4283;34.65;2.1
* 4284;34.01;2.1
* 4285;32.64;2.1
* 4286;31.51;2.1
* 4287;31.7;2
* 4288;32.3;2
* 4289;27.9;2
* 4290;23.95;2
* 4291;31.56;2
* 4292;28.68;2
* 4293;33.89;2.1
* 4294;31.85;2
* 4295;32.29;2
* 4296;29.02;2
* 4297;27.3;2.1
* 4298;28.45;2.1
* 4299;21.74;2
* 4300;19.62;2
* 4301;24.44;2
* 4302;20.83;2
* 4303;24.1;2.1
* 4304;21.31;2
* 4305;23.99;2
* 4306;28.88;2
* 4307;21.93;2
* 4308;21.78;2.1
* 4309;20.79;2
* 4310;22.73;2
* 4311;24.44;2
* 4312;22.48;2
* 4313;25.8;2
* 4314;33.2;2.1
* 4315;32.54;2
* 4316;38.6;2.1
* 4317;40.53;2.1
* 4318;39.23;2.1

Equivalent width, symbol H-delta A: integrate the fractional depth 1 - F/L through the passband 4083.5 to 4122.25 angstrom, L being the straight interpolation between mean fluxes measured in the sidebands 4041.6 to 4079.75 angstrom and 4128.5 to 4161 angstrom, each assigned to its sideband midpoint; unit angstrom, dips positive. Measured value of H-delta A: -0.7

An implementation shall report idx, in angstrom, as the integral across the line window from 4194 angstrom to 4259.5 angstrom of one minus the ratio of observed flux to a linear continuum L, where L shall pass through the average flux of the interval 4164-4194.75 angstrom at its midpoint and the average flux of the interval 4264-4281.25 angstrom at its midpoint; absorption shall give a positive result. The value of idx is -1.57 angstrom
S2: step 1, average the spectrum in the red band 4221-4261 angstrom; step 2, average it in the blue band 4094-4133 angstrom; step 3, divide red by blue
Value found 1.0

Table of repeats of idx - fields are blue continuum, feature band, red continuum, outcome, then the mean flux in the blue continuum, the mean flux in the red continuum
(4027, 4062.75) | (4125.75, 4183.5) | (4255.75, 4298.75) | -4.5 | 33.4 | 31.5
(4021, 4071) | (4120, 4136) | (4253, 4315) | -1.6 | 33.3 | 29.6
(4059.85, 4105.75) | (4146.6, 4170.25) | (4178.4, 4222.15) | -1.0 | 33.5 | 34.8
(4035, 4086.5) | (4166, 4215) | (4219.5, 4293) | -3.1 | 33.4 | 32.3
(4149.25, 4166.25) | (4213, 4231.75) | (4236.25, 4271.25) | 0.4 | 35.8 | 33.1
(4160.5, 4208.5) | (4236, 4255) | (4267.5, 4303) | -1.0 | 34.5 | 29.6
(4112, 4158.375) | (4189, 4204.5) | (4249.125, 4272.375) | -0.2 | 35.3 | 32.5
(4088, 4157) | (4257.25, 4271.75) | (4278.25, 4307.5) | -1.5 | 34.7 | 28.6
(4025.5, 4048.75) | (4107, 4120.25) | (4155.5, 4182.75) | -0.7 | 33.2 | 35.1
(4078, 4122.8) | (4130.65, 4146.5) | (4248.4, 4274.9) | -0.3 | 34.8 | 32.1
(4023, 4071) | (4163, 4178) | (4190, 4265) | -0.6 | 33.2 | 34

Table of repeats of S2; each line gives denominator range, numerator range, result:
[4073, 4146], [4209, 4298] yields 0.94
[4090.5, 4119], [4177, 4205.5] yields 1.00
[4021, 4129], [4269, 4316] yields 0.84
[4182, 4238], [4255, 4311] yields 0.87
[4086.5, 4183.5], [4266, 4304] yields 0.85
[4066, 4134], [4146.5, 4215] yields 1.01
